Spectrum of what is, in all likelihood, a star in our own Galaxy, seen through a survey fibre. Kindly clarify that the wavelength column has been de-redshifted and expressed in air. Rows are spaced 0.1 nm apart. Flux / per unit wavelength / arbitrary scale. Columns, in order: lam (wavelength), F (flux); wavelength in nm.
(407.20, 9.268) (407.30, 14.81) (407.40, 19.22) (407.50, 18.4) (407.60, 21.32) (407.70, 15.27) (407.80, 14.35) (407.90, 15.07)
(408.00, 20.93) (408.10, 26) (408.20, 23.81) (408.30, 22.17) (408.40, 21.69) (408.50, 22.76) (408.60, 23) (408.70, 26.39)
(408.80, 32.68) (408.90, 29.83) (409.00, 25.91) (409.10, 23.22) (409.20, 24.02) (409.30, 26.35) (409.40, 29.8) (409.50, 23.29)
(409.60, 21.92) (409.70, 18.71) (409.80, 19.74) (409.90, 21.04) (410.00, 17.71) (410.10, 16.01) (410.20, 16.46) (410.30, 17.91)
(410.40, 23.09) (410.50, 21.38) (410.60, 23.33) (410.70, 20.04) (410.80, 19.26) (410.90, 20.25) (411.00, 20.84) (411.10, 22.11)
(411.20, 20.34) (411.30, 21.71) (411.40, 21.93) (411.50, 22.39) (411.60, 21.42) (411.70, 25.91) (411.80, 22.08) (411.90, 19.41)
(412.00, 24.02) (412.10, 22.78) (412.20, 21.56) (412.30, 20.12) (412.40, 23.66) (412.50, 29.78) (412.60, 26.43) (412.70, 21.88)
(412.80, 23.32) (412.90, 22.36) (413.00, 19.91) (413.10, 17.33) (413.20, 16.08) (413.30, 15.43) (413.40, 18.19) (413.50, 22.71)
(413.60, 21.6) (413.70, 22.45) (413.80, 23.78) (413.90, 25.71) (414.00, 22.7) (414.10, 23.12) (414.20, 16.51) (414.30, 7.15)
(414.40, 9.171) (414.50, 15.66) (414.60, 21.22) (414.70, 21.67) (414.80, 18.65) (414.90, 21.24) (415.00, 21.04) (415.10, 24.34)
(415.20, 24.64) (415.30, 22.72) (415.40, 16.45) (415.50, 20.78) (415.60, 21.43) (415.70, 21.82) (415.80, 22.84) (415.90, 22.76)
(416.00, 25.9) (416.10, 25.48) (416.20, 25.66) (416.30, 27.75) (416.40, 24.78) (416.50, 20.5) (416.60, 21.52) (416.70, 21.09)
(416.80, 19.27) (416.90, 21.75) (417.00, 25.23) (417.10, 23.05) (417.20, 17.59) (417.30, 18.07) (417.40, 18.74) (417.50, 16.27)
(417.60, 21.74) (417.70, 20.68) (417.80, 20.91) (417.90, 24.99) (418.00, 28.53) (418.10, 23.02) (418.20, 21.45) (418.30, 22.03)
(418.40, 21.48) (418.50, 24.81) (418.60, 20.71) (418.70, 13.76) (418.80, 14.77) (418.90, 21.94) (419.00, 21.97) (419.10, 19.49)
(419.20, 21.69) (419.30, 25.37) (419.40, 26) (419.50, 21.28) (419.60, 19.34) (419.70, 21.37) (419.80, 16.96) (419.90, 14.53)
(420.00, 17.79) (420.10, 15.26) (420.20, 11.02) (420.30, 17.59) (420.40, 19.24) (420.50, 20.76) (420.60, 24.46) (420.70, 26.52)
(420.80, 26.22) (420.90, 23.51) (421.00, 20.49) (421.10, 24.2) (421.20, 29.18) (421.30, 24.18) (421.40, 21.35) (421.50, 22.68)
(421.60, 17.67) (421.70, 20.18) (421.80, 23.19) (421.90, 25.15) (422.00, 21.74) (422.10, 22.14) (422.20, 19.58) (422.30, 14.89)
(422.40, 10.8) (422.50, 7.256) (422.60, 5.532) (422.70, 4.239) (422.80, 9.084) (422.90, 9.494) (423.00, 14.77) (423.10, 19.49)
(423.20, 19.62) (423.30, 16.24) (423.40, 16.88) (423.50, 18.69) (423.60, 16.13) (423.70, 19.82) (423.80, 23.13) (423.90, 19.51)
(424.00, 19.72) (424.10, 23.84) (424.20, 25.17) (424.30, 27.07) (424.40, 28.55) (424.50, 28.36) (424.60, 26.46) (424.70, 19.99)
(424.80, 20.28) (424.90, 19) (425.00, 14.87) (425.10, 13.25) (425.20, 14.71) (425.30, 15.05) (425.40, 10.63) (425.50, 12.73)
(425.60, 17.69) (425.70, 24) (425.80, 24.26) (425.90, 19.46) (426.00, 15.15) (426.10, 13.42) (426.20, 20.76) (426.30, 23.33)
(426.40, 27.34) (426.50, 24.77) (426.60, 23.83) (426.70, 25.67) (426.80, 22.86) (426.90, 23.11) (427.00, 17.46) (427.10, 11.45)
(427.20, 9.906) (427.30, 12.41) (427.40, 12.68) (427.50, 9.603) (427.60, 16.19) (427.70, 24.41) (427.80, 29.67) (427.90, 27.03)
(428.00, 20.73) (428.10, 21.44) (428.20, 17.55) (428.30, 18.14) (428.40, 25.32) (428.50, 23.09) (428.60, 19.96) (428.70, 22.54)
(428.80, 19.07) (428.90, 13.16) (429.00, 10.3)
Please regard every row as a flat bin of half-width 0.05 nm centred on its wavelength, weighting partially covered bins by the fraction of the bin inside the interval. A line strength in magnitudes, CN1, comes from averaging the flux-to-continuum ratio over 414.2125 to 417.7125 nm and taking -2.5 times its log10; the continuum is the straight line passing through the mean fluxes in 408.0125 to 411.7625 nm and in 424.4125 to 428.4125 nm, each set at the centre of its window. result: 0.031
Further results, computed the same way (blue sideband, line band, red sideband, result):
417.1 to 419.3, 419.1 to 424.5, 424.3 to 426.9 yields 0.06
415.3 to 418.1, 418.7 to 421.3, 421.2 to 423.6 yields -0.09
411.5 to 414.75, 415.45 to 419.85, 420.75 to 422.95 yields -0.12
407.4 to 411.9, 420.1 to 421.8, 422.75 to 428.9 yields -0.08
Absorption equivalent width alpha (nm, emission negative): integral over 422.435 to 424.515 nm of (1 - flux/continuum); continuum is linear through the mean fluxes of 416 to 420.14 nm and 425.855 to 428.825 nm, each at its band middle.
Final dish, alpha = 0.30 nm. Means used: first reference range 21.3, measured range 17.5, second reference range 20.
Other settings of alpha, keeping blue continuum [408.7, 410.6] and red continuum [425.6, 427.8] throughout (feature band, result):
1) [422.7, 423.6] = 0.23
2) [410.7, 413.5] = 0.11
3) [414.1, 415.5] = 0.19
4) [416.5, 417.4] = 0.02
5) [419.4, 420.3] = 0.13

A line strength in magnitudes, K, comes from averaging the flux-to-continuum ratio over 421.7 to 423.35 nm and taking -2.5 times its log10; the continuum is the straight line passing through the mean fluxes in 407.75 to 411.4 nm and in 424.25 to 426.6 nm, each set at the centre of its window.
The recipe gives 0.31 mag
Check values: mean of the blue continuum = 22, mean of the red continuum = 20.1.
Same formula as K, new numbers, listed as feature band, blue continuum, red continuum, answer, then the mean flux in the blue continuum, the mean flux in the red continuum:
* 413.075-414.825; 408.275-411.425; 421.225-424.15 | 0.11 mag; 22.3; 17.6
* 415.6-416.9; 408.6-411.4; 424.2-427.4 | -0.09 mag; 22.4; 19.6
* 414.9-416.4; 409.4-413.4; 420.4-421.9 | -0.05 mag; 21.2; 23.1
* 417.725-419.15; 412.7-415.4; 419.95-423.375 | -0.13 mag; 19.9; 18.4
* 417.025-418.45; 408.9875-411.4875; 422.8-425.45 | -0.07 mag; 21.4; 19.1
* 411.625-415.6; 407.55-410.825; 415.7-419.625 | 0.05 mag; 22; 21.9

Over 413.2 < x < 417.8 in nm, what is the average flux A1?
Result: 20.9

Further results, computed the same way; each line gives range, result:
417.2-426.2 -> 19.5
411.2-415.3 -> 21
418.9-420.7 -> 19.9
